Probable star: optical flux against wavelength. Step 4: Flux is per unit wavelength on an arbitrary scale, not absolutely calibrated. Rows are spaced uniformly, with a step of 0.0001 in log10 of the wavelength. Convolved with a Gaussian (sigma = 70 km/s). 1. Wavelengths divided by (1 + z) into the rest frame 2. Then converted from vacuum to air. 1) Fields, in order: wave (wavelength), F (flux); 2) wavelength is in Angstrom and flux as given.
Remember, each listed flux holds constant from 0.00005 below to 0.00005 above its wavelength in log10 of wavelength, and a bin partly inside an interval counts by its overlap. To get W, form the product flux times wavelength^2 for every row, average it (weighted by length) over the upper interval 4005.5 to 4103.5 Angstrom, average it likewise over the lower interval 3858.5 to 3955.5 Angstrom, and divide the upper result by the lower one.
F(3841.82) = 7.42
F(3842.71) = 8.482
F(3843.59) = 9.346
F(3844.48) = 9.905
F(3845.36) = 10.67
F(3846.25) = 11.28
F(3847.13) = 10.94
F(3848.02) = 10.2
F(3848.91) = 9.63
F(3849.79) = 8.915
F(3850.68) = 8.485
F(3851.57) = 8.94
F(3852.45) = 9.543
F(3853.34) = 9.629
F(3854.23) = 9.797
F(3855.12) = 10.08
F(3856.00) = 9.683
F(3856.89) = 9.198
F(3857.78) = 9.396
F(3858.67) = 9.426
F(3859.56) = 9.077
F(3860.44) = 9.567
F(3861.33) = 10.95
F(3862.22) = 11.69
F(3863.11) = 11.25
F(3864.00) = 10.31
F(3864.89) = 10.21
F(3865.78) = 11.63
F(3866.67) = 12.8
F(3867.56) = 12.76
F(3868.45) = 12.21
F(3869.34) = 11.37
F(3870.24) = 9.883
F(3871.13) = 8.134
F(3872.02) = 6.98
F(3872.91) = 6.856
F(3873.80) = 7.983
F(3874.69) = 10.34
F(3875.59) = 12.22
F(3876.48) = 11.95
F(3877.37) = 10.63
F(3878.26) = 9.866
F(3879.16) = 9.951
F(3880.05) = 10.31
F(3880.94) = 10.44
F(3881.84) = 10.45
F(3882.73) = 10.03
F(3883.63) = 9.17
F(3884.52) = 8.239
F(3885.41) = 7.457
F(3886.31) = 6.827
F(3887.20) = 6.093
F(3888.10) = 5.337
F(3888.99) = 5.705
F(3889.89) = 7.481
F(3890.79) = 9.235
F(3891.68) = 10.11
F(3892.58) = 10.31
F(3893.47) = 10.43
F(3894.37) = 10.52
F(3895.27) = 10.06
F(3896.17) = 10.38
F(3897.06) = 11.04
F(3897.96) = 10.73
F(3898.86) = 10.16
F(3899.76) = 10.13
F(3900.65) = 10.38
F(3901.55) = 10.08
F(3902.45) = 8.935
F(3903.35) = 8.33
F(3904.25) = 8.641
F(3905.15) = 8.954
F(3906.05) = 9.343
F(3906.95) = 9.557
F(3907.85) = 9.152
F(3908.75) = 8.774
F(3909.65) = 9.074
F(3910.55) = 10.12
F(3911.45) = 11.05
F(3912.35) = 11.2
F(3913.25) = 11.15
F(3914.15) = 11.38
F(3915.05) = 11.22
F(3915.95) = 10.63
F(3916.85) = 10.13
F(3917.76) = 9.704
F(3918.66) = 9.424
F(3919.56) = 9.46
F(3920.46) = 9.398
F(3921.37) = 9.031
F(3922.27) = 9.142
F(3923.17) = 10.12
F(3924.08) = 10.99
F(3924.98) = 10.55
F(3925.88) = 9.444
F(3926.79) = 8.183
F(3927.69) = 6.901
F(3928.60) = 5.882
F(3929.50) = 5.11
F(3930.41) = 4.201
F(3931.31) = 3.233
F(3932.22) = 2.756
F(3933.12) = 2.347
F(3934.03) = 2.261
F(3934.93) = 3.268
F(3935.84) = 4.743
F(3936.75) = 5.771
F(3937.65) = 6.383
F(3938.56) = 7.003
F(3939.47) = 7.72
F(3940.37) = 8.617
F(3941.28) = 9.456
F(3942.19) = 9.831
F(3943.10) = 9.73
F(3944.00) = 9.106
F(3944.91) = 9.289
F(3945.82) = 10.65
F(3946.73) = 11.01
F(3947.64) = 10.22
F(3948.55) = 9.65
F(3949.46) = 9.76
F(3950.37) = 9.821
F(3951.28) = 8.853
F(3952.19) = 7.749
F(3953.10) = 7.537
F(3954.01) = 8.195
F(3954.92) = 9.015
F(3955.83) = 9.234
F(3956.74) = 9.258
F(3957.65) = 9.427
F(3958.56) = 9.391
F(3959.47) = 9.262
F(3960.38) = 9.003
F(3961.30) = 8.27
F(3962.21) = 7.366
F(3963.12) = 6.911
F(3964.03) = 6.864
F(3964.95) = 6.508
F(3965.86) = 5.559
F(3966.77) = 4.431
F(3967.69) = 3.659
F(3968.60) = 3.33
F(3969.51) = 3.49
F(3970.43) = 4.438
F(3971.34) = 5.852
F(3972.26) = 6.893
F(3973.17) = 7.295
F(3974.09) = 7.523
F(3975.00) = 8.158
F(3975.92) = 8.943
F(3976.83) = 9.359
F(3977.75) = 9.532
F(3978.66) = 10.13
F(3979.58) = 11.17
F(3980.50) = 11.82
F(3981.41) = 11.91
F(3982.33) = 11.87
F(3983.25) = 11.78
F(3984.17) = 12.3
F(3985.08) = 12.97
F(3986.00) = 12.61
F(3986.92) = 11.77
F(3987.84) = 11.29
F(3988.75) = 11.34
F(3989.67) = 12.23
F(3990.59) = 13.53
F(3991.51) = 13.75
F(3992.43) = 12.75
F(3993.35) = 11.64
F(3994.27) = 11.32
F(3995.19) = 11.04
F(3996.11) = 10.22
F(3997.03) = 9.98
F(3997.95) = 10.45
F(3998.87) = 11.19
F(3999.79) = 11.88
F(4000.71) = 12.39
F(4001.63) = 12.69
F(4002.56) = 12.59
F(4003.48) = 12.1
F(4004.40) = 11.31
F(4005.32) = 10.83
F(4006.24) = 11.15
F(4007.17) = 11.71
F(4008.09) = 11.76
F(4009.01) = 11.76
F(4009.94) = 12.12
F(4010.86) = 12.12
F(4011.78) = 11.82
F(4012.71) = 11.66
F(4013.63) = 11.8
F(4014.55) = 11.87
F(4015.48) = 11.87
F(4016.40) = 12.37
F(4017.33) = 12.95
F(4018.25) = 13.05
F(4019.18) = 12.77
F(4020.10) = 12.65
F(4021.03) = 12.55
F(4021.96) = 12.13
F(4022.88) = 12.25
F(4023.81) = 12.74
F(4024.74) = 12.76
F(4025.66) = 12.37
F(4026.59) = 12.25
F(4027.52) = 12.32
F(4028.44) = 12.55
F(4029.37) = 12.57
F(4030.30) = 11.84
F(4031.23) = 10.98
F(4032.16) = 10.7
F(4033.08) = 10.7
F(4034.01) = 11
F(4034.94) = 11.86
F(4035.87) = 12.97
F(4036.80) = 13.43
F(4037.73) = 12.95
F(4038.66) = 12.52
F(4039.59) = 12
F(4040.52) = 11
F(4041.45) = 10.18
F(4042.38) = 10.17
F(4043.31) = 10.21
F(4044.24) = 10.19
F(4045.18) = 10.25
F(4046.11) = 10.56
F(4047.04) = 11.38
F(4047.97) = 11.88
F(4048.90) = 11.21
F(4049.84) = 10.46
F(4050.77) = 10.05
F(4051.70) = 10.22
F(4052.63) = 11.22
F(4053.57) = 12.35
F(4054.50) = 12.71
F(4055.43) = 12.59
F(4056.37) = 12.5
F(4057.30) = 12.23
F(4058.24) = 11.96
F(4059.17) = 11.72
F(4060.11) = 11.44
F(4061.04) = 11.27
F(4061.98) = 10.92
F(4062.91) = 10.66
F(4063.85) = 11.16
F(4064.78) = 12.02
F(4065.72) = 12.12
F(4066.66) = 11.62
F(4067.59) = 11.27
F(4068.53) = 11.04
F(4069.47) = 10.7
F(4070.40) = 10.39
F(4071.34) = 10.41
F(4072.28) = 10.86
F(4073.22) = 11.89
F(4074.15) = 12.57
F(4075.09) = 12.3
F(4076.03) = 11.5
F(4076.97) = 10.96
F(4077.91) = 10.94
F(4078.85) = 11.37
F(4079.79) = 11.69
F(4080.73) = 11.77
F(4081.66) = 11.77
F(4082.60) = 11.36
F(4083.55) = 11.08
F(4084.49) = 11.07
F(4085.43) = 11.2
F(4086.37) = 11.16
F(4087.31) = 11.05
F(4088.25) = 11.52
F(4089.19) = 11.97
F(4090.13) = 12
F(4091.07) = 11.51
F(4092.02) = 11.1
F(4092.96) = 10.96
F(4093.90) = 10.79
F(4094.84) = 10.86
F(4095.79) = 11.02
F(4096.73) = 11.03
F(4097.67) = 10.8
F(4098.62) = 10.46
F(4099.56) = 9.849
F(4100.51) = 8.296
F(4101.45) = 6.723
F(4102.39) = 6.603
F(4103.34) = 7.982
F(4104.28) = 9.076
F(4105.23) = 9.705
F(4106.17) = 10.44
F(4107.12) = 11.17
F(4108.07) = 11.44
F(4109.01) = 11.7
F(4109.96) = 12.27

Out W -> 1.4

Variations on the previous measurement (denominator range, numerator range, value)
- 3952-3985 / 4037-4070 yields 1.44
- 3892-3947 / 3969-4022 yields 1.32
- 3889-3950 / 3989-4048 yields 1.42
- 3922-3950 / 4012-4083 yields 1.64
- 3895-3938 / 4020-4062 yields 1.46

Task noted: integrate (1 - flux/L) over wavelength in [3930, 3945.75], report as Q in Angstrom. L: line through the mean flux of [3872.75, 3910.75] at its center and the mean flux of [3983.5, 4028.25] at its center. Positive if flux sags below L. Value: 6.2 Angstrom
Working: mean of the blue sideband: 9.36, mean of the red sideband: 12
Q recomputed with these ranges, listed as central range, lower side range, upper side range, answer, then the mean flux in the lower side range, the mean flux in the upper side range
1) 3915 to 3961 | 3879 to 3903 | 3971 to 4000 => 8.4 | 9.25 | 10.8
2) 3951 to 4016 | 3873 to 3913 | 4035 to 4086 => 3.9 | 9.47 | 11.4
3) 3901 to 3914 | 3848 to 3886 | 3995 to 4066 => 0.9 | 9.93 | 11.7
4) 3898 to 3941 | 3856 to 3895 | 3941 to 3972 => 2.3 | 9.65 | 7.98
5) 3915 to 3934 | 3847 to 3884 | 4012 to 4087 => 5.0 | 10.1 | 11.6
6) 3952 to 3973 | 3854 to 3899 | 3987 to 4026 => 7.8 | 9.74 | 12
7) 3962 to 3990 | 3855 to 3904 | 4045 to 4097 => 5.0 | 9.72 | 11.4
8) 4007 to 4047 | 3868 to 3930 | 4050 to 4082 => -3.2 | 9.42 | 11.5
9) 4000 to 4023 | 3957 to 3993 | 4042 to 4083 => -4.7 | 9.11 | 11.3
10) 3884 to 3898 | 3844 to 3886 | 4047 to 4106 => 2.0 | 10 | 11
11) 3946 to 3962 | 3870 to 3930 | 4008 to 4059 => 1.8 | 9.35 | 11.8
